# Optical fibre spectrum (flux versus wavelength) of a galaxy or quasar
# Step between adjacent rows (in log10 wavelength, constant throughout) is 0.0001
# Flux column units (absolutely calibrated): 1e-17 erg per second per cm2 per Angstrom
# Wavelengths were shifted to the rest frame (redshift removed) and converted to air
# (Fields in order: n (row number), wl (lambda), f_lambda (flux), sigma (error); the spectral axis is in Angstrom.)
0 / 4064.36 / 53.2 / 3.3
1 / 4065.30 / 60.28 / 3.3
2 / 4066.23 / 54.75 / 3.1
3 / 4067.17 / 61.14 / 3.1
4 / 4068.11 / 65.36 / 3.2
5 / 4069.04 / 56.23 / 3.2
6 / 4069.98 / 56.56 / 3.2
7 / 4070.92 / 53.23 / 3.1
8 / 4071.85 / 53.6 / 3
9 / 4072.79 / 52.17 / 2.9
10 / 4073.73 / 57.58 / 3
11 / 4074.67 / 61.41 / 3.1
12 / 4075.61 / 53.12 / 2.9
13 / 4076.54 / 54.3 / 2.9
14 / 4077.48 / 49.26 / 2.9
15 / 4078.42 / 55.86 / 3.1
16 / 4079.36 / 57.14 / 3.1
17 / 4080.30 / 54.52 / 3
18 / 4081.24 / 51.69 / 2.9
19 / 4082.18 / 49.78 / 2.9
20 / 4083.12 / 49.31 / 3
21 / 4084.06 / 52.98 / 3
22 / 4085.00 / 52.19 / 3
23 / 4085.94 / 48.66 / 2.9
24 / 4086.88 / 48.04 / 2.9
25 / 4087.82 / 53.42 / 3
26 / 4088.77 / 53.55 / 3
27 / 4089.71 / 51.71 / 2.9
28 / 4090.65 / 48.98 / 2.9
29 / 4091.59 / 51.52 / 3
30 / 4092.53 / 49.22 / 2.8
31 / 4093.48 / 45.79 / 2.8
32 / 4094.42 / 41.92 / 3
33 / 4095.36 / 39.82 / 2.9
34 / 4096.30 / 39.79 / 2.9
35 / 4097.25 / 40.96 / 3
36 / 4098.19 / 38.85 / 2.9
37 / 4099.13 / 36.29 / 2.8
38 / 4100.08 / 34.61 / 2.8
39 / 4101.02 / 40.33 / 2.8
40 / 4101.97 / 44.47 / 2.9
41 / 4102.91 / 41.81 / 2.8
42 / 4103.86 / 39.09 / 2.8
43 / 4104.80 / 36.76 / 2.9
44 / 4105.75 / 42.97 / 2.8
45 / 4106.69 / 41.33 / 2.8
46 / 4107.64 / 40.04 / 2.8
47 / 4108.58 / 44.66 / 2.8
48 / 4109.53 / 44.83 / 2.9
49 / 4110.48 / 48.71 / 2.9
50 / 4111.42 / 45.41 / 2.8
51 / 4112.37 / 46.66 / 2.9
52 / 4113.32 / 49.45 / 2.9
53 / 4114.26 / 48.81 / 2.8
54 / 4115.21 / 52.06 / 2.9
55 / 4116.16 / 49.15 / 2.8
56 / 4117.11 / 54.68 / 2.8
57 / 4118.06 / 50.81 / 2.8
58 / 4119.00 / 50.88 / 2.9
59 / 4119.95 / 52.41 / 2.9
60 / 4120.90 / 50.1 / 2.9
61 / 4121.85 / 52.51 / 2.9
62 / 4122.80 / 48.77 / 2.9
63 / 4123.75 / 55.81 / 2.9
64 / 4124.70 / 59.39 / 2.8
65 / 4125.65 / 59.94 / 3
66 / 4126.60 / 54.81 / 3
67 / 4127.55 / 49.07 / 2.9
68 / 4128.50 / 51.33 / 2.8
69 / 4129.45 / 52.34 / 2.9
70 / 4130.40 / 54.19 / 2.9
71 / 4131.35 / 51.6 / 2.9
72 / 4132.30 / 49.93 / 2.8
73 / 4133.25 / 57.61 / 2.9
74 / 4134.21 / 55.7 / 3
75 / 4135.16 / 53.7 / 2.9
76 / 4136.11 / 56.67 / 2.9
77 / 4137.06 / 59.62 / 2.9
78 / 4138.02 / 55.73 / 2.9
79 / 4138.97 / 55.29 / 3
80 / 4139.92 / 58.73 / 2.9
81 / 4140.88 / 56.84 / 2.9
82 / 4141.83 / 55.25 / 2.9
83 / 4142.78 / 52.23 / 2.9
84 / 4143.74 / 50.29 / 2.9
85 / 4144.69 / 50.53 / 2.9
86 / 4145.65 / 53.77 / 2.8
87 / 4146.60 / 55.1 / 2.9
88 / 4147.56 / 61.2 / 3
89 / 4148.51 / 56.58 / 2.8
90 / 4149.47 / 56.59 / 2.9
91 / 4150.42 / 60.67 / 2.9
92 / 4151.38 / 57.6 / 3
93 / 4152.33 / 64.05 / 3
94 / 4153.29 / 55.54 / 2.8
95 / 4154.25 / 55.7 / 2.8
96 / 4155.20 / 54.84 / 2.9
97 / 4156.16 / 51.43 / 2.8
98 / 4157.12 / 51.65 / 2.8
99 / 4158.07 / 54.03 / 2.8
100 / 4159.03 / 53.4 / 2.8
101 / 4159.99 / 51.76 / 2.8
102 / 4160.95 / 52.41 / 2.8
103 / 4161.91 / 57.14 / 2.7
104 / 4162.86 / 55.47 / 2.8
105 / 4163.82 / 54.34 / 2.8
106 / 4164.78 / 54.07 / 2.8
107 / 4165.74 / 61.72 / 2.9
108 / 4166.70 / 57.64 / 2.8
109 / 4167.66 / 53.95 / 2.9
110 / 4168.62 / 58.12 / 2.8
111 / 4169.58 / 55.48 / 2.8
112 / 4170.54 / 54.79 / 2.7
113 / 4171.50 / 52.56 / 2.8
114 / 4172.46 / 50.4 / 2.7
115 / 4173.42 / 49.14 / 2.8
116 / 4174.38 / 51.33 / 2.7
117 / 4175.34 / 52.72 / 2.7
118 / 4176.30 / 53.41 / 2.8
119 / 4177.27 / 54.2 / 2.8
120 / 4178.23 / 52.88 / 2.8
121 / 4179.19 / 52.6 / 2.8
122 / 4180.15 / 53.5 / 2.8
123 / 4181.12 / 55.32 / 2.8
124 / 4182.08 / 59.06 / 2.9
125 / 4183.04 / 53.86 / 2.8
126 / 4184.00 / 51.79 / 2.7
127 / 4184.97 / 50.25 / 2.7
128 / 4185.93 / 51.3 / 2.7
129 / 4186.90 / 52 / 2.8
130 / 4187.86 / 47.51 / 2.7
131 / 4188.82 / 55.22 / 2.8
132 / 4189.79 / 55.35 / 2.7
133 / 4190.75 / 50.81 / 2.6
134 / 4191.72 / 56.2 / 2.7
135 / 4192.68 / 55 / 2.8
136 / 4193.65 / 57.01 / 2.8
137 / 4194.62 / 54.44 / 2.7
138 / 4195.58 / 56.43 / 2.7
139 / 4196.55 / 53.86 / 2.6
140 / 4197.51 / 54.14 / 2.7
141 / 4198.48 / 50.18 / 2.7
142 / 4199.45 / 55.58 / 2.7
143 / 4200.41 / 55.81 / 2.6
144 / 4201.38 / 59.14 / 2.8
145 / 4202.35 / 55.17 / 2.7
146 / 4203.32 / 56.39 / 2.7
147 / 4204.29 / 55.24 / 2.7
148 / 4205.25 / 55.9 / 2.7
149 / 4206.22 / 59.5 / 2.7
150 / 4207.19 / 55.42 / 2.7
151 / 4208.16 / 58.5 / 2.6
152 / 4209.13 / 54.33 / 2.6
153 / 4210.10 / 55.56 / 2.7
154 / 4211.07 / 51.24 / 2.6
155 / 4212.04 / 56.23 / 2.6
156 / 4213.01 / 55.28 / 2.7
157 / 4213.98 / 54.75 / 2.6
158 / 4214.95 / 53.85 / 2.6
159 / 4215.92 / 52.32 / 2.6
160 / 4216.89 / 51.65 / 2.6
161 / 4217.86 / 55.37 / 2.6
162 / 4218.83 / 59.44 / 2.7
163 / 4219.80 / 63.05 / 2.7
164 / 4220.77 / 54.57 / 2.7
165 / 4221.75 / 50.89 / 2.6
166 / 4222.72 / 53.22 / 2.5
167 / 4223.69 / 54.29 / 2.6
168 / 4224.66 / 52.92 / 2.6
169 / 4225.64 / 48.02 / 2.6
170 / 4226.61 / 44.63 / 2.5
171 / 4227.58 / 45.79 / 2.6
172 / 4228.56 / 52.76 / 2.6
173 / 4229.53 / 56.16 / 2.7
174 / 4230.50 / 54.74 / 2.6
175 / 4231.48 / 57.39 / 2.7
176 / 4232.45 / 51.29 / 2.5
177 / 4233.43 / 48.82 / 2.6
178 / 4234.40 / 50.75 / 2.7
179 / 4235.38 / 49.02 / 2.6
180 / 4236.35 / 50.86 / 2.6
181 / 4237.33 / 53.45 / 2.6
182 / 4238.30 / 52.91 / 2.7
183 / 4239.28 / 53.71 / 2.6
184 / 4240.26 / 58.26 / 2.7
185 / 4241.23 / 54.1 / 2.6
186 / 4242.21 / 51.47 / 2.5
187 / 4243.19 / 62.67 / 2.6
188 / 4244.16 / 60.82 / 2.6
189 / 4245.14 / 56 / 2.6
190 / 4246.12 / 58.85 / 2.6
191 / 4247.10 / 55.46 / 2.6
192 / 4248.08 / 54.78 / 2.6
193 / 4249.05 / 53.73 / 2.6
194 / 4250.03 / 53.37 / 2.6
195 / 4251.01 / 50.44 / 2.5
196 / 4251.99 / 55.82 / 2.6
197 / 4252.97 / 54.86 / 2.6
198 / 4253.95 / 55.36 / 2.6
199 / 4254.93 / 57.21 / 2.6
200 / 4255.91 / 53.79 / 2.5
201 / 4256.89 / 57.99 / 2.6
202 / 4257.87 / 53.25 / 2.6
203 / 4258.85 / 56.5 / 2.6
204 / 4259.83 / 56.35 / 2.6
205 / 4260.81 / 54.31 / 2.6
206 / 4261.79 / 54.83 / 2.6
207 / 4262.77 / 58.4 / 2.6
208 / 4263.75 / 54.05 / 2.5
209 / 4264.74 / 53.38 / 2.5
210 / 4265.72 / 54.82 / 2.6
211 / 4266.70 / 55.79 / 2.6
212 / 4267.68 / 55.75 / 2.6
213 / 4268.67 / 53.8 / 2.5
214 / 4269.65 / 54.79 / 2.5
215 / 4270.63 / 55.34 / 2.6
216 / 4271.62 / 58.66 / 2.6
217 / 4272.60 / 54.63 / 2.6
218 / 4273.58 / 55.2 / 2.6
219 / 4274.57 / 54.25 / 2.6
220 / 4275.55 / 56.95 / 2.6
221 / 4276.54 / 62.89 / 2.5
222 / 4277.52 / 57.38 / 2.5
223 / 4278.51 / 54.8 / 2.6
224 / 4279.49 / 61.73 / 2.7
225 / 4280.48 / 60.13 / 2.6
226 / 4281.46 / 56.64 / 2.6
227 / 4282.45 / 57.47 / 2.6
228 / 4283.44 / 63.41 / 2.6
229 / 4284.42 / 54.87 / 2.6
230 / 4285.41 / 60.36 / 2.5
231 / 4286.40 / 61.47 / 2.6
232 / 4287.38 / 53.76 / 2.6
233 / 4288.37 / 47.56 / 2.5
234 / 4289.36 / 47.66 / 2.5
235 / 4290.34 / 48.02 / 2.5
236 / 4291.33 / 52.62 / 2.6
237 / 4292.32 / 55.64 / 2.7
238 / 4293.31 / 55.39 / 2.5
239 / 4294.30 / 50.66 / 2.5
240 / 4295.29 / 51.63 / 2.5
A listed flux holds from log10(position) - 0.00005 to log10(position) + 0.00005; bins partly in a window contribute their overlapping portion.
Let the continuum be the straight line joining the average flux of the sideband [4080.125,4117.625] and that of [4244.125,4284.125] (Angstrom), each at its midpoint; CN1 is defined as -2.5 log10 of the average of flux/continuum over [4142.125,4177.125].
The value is -0.10 mag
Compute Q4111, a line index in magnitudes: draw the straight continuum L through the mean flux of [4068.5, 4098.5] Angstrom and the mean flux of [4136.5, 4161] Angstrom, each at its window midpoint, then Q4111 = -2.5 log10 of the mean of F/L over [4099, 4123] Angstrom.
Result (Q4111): 0.16 mag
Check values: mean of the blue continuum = 50.8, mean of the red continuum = 55.5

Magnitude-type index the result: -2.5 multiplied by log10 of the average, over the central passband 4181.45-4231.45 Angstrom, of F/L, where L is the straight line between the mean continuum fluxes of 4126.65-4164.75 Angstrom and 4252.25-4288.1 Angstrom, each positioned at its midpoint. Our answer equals 0.03 mag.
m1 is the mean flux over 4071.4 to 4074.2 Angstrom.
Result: 54.4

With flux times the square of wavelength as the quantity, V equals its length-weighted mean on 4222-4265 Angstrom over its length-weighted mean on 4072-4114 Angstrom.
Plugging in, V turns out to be 1.23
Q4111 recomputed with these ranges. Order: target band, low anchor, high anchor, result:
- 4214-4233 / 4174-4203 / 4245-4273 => 0.025 mag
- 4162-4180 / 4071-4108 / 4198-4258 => -0.054 mag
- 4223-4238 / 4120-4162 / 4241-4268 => 0.079 mag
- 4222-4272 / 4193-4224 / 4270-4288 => 0.047 mag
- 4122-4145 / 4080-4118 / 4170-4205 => -0.111 mag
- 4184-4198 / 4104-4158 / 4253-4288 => 0.015 mag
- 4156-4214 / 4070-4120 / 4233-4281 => -0.045 mag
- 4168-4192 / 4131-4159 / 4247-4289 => 0.048 mag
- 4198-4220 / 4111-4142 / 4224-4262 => -0.037 mag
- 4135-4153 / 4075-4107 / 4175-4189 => -0.121 mag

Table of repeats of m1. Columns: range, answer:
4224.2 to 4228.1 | 47.8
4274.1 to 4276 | 55.7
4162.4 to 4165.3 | 54.7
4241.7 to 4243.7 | 57.1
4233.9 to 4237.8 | 51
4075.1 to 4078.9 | 53.3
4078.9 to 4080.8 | 55.7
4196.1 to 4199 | 52.7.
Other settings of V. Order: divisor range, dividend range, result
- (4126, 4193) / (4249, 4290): 1.08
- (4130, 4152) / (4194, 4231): 1.01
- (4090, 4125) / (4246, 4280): 1.31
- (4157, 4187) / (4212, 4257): 1.03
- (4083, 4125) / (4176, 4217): 1.22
